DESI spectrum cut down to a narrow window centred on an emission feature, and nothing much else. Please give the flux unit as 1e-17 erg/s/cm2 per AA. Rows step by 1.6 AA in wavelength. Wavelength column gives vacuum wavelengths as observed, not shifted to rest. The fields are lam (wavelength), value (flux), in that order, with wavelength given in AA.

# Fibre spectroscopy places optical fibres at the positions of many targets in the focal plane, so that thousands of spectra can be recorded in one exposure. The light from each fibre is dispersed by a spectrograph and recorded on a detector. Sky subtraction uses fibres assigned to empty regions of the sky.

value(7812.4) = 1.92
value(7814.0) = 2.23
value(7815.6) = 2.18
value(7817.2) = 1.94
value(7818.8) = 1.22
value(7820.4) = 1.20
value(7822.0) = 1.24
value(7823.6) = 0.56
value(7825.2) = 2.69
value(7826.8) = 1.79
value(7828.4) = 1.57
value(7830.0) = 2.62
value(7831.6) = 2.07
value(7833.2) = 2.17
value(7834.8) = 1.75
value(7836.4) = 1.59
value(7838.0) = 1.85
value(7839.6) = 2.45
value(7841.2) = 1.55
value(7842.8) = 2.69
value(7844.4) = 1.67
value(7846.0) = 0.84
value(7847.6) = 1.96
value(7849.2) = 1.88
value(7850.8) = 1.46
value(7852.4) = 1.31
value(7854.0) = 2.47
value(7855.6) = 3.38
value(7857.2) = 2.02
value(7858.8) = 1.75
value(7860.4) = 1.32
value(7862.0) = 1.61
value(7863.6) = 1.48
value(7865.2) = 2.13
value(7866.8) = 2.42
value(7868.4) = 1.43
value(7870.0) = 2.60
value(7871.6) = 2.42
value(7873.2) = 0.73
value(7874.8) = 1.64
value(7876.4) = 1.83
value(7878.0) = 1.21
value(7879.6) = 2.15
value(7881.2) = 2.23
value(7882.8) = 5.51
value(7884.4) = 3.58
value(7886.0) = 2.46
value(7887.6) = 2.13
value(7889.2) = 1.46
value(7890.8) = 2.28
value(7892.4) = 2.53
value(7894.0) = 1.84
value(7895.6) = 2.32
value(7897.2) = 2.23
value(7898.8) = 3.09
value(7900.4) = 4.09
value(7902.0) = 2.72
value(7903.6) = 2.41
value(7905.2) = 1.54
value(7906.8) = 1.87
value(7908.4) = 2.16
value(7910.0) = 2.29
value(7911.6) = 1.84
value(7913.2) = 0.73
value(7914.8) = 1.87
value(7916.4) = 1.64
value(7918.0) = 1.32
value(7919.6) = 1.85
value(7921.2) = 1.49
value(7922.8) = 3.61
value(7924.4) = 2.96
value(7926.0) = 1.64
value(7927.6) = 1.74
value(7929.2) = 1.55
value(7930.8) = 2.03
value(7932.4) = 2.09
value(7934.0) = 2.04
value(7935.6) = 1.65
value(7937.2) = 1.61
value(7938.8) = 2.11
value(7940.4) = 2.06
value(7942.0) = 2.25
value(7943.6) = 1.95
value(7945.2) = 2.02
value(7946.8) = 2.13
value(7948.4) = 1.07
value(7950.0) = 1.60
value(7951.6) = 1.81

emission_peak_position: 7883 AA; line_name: [S II]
